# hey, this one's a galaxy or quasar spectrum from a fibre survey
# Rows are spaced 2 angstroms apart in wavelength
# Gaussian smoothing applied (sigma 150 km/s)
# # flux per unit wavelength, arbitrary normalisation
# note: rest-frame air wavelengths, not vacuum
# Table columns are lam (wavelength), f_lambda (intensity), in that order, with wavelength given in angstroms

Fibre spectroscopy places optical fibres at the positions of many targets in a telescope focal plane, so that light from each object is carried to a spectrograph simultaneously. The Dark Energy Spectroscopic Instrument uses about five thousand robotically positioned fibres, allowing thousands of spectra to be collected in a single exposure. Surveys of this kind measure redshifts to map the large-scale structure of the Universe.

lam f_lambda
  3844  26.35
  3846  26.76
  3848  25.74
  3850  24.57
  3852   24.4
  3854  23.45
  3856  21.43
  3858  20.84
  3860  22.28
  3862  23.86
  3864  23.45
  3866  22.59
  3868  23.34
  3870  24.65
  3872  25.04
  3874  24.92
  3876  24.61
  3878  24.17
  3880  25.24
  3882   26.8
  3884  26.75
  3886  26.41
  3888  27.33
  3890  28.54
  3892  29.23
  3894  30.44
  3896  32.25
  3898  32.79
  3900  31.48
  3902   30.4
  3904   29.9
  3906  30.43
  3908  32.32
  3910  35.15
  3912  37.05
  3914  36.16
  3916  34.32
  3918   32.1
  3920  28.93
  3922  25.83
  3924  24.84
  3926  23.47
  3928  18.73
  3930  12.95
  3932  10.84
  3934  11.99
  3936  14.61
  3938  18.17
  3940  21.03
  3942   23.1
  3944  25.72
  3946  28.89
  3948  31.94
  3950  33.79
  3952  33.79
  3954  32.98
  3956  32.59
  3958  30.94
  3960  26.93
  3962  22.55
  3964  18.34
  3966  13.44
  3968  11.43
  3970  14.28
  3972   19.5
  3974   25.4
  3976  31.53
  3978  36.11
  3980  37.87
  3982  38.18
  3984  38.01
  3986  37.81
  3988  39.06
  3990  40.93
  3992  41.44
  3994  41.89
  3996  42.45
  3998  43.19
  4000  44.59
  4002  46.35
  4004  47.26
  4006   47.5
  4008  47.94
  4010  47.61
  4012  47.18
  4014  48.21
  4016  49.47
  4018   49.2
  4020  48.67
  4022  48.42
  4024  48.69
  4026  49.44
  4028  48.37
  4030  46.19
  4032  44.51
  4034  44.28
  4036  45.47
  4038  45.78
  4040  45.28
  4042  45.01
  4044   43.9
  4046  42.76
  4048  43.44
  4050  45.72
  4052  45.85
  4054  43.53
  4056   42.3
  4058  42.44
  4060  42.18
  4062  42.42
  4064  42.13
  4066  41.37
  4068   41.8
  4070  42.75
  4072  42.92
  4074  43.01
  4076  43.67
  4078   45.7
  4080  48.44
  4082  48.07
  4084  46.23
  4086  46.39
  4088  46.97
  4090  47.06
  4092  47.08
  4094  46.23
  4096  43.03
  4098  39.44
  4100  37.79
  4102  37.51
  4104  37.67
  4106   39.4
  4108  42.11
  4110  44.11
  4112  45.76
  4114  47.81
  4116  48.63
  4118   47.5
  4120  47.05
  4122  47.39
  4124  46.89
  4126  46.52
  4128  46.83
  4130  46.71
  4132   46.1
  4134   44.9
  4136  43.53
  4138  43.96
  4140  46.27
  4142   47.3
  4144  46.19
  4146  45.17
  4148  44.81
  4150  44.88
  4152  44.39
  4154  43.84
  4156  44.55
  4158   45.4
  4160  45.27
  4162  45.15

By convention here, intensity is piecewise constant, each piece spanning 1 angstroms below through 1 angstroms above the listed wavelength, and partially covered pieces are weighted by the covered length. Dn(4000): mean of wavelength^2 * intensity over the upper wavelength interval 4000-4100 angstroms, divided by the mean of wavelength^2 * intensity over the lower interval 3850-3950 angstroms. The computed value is 1.9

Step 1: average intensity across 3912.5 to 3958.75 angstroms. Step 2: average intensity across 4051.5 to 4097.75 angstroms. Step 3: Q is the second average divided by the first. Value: 1.73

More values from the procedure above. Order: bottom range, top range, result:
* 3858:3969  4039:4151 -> 1.71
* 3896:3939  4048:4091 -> 1.68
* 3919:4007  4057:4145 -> 1.52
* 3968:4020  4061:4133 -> 1.12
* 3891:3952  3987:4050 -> 1.69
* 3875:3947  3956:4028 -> 1.43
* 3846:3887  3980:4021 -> 1.82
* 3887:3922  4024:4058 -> 1.43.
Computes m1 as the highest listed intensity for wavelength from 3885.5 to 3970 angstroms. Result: 37.05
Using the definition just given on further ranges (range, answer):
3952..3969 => 33.79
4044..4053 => 45.85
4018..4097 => 49.44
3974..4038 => 49.47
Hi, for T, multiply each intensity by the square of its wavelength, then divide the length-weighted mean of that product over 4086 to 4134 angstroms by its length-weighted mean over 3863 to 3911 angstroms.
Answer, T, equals 1.79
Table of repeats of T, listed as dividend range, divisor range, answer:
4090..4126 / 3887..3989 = 1.74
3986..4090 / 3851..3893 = 1.98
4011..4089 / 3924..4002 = 1.66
